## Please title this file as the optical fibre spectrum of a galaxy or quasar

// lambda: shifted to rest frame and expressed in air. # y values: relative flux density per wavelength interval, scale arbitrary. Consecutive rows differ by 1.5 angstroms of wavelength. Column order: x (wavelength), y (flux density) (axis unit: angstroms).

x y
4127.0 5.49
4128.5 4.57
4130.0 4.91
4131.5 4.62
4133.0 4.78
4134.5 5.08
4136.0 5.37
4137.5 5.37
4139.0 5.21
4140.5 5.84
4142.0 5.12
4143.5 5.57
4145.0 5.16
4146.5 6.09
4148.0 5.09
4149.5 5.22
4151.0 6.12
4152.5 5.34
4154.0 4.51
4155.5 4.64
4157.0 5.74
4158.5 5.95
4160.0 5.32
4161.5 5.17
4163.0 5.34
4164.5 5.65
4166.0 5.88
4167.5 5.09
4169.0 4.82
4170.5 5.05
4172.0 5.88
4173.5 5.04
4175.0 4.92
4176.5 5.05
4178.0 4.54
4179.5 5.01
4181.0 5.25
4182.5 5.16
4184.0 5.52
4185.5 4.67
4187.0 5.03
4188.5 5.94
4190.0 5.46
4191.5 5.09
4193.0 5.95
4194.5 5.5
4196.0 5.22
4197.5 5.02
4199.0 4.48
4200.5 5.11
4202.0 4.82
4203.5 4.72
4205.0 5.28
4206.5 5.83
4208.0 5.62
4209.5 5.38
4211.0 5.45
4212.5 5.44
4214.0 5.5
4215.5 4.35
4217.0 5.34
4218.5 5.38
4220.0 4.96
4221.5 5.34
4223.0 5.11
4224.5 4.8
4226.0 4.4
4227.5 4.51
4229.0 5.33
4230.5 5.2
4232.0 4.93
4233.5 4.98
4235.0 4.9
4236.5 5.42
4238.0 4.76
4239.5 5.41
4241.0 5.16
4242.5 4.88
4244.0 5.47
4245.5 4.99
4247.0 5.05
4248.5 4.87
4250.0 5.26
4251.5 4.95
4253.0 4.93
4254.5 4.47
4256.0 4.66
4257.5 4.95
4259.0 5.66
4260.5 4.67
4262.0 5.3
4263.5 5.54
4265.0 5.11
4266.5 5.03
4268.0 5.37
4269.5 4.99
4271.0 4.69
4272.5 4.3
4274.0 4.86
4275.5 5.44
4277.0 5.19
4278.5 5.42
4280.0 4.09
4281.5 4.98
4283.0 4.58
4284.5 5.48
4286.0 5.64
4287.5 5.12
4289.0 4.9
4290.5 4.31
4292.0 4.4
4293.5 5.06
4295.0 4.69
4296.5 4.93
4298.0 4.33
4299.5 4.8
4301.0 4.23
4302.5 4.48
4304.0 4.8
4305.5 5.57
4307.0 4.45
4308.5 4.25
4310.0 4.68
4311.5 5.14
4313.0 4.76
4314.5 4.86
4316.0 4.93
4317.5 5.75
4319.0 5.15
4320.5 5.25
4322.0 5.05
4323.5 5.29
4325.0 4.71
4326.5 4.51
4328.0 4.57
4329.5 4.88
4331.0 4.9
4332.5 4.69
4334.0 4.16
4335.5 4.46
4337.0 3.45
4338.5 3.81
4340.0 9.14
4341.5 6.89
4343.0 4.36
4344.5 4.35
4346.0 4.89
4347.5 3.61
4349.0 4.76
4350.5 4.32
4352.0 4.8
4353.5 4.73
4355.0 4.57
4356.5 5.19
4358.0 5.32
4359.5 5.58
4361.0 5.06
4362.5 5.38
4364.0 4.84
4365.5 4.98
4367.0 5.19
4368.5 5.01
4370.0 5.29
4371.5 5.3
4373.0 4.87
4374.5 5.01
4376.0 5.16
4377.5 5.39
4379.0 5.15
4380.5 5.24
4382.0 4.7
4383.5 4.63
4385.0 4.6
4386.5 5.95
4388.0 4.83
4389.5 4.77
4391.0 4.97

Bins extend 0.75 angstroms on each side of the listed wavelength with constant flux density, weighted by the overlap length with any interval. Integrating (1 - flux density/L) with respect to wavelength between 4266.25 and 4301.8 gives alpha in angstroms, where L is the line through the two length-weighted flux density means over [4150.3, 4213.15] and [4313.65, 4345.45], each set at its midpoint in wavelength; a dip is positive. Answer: 1.5 angstroms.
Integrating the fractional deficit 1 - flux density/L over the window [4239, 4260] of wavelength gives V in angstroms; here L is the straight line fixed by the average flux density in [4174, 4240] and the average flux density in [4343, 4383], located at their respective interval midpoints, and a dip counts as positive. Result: 0.2 angstroms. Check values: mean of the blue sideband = 5.14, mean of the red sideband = 4.94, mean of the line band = 5.04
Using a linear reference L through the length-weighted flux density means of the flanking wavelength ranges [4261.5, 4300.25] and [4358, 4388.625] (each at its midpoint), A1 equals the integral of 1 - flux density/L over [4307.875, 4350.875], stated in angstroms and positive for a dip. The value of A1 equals 1.2 angstroms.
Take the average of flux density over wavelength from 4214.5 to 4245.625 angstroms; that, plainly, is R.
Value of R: 5.03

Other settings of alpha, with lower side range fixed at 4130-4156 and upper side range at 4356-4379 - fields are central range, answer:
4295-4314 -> 1.8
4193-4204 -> 0.4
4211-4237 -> 0.8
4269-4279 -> 0.4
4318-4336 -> 1.3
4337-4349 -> 0.1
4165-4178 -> 0.1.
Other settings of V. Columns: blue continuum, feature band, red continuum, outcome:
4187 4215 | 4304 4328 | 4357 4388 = 1.1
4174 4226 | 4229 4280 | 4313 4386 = 0.6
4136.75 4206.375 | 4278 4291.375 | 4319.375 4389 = 0.4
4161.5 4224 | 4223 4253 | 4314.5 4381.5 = 0.8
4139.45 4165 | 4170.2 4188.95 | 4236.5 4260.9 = 0.5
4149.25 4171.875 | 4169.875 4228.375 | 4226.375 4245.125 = 0.5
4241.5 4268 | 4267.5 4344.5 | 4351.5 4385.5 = 2.2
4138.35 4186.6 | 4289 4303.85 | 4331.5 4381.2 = 1.4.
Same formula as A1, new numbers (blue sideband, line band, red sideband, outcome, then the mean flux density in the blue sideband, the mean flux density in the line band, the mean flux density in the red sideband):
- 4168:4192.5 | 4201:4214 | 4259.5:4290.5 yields -0.5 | 5.16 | 5.32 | 5.02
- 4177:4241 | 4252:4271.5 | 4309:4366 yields 0.1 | 5.15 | 5.03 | 4.94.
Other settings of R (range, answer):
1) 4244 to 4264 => 5.03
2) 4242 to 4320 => 4.93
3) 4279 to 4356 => 4.84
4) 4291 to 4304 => 4.62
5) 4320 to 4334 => 4.83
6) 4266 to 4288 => 5.01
